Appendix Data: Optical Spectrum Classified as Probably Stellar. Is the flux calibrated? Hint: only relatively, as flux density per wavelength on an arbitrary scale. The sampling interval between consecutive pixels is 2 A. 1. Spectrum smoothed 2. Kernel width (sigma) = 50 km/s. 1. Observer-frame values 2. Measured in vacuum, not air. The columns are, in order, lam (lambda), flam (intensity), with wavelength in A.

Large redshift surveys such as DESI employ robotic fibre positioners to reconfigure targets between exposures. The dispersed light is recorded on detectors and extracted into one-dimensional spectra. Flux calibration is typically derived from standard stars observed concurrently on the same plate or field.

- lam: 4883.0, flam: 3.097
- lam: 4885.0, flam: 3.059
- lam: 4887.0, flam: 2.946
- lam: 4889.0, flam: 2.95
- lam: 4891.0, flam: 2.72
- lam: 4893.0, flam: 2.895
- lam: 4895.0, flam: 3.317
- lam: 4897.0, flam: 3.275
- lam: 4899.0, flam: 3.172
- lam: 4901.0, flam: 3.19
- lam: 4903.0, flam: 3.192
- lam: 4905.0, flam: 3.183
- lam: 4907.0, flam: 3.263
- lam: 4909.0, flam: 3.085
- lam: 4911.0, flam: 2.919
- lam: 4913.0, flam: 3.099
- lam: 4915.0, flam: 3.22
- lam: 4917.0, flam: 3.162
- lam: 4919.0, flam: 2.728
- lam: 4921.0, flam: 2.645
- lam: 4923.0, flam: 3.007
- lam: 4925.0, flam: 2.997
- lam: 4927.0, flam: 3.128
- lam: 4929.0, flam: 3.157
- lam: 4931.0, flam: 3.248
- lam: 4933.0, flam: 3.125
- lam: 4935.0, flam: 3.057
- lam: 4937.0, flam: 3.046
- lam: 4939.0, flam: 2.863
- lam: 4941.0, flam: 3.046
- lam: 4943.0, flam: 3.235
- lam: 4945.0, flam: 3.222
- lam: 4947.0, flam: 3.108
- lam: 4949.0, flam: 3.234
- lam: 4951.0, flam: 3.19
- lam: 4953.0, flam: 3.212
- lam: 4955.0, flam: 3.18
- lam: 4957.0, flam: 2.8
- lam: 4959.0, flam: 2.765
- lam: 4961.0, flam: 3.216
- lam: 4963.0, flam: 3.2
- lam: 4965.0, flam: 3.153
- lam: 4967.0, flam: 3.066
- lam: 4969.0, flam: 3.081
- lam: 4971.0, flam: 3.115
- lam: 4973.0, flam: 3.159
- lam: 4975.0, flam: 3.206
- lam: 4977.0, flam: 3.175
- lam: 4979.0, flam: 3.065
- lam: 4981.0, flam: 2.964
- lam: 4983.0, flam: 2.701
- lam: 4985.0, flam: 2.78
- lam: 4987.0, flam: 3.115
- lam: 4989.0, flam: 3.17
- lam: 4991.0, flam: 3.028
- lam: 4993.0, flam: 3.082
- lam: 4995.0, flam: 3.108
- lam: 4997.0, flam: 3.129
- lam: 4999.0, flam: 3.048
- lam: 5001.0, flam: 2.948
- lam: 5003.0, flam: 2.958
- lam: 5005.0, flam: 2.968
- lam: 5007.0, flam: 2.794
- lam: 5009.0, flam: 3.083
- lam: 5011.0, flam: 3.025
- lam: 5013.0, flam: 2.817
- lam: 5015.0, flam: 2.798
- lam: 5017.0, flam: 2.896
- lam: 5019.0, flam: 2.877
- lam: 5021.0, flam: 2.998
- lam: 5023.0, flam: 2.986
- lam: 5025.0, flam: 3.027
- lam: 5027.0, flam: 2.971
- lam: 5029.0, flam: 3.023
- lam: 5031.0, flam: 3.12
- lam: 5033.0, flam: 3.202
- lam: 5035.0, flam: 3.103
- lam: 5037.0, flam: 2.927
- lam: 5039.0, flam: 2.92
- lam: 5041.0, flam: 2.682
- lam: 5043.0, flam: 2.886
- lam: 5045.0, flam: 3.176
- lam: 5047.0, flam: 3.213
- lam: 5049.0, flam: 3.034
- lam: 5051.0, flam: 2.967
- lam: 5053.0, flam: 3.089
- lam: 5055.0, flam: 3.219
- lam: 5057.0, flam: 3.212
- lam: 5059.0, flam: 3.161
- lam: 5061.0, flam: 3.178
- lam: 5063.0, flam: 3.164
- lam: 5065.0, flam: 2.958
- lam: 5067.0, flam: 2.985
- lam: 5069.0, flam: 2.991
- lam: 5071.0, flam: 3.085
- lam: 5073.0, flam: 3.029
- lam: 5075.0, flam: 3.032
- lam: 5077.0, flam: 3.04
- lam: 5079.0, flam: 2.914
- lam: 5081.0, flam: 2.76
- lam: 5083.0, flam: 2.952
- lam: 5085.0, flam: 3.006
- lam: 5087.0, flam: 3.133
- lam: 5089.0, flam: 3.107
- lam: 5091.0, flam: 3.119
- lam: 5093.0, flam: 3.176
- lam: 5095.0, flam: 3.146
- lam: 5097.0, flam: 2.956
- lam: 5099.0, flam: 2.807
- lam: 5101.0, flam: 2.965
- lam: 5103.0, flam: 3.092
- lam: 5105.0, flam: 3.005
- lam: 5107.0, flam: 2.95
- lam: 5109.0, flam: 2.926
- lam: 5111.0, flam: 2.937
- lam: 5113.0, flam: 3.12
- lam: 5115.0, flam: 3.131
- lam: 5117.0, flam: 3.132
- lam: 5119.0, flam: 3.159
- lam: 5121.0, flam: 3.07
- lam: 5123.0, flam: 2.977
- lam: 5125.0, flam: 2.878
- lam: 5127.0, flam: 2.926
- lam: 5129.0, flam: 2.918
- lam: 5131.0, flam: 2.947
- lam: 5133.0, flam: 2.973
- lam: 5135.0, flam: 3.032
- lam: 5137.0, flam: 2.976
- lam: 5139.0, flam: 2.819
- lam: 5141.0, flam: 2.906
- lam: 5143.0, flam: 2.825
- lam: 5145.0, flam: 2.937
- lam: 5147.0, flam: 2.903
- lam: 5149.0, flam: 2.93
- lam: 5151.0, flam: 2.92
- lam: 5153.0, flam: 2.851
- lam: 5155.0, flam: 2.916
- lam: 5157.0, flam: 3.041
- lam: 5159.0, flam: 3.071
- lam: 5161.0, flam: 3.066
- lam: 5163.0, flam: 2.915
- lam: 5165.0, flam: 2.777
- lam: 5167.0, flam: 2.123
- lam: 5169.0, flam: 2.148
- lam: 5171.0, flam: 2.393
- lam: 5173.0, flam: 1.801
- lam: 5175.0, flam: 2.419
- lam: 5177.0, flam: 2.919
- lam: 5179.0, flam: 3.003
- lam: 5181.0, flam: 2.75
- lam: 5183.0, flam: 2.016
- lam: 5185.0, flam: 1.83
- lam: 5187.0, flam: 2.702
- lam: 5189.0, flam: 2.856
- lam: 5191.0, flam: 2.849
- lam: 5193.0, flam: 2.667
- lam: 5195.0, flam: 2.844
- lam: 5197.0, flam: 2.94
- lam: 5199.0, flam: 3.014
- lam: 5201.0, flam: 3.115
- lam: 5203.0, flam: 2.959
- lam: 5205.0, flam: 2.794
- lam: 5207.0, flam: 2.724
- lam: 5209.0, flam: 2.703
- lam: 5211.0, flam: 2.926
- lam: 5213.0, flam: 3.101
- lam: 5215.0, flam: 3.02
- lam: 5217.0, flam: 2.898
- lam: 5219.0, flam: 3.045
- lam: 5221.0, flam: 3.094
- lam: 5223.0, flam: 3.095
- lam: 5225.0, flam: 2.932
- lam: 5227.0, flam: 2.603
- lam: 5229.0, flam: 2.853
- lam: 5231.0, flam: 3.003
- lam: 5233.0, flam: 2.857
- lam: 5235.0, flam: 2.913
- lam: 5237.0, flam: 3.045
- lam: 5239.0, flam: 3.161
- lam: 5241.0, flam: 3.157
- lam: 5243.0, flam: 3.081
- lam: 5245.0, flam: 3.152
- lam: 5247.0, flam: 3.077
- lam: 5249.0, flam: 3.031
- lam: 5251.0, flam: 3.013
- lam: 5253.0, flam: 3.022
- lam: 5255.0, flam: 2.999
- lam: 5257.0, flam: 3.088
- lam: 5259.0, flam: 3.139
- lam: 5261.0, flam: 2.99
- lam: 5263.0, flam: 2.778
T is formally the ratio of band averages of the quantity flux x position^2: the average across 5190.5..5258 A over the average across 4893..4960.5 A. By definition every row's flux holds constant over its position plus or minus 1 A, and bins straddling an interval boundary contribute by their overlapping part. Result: 1.08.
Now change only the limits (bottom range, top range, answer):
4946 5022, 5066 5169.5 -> 1.03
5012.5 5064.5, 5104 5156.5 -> 1.02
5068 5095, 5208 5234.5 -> 1.02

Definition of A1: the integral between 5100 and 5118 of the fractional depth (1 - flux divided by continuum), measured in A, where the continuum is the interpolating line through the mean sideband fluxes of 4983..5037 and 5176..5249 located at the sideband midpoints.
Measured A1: -0.5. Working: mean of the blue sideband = 3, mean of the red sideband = 2.88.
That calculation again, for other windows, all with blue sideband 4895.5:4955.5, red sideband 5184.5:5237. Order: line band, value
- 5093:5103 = -0.12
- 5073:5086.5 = 0.08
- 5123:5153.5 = 0.14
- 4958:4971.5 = -0.04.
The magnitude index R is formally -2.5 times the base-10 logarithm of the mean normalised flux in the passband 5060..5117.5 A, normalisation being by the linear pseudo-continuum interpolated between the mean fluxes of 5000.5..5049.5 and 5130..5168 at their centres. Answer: -0.03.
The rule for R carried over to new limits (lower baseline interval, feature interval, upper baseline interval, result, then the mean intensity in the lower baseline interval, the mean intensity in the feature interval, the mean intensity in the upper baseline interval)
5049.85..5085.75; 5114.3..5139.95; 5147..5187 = -0.07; 3.04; 2.99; 2.63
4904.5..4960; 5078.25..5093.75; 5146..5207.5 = -0.06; 3.07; 3.02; 2.72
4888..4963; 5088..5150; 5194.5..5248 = 0.01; 3.08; 2.99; 2.97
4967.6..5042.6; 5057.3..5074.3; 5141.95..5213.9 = -0.06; 3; 3.07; 2.74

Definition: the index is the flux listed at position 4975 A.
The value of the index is 3.206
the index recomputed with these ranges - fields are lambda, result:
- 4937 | 3.046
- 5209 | 2.703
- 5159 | 3.071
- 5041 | 2.682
